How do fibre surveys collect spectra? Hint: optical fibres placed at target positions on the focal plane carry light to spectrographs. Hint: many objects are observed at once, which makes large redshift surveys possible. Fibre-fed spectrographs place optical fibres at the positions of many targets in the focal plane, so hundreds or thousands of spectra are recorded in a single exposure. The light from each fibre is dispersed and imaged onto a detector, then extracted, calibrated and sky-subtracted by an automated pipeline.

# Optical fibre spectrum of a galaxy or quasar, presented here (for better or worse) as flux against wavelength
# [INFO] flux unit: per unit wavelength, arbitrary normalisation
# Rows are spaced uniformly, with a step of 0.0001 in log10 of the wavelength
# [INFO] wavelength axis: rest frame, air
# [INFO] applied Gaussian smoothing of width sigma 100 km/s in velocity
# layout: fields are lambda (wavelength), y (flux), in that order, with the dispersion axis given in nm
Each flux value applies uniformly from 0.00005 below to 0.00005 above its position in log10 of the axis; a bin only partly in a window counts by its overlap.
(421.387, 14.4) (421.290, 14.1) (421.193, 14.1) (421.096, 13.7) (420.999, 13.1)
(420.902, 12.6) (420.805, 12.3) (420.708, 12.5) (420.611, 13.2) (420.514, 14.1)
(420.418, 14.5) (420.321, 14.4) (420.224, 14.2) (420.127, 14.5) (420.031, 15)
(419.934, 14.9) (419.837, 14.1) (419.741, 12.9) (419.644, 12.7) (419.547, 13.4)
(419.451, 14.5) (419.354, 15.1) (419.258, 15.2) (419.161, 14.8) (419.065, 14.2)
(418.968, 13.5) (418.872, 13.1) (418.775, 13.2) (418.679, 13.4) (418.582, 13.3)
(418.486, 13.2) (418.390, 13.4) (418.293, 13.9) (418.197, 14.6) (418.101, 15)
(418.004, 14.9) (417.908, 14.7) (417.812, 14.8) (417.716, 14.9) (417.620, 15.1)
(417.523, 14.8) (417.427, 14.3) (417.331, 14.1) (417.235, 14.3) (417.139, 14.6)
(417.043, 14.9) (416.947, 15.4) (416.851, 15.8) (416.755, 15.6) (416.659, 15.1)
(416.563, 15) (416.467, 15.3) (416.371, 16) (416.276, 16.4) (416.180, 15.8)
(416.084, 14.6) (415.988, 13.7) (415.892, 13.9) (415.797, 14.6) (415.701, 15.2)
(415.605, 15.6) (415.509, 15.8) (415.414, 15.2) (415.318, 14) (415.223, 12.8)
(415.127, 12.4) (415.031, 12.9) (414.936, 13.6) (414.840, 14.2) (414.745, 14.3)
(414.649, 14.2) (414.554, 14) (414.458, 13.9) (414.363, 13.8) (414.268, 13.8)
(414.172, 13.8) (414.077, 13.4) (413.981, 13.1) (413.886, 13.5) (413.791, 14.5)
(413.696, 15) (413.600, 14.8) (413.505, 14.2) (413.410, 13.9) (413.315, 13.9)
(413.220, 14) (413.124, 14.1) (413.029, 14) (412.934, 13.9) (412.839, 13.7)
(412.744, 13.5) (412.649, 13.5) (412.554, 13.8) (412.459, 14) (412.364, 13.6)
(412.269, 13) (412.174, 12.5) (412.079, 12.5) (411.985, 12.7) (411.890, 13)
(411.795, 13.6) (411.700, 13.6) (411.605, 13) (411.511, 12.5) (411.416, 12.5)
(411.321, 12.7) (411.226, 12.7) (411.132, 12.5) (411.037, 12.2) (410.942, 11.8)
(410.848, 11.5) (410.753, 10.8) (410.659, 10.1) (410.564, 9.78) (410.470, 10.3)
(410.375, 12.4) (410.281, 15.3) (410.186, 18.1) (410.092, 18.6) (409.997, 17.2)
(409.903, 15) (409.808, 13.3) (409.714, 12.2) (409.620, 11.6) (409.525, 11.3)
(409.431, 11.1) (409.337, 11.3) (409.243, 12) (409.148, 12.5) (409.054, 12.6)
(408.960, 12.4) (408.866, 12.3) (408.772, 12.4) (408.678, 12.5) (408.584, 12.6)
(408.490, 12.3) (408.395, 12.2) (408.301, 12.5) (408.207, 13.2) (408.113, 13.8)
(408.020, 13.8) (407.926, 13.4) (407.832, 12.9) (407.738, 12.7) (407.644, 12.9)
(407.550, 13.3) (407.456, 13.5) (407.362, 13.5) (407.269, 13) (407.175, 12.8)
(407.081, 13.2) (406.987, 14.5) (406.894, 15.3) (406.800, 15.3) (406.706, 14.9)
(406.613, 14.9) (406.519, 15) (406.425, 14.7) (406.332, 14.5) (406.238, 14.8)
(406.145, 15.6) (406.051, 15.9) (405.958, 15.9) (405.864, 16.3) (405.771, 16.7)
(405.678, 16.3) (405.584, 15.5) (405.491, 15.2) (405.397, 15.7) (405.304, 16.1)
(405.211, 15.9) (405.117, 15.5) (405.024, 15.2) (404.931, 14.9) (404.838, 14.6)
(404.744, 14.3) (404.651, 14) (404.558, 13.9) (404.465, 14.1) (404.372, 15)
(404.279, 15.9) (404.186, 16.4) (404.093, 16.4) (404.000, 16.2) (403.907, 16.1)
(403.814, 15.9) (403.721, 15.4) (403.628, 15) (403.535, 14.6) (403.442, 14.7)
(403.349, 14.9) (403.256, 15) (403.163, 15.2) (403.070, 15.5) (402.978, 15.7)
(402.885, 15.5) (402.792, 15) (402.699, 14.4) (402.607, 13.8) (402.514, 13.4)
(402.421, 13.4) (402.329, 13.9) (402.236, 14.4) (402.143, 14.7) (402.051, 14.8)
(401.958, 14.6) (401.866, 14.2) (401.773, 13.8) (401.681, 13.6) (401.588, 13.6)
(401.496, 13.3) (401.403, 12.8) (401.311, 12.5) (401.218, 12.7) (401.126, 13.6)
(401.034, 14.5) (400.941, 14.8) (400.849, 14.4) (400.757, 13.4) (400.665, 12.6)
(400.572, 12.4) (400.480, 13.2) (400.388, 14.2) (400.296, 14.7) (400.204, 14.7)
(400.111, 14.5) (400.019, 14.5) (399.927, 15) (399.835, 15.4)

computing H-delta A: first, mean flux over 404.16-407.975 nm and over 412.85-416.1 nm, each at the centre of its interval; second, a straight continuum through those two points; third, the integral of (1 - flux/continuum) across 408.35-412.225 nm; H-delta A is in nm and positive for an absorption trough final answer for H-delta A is 0.450 nm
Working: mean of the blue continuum 14.7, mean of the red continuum 14.1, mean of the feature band 12.7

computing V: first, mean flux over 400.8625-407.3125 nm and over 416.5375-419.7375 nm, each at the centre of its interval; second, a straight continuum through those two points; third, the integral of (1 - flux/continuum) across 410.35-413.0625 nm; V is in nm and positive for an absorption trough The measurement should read 0.362 nm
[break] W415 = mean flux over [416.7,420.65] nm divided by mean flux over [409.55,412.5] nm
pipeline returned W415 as 1.10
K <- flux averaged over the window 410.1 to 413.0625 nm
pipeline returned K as 12.9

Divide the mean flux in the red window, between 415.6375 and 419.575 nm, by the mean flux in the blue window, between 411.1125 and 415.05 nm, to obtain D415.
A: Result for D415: 1.07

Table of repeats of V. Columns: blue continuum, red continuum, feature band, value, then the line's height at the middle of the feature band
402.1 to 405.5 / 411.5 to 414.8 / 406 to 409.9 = 0.31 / 14.4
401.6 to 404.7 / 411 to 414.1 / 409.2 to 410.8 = 0.10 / 13.8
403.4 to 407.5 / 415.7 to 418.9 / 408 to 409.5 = 0.25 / 14.9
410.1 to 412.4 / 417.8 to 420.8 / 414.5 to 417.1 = -0.24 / 13.4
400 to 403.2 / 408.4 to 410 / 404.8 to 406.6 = -0.31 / 13.2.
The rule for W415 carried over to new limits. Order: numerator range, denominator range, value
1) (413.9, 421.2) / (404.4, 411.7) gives 1.04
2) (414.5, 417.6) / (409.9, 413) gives 1.11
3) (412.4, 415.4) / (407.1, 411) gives 1.08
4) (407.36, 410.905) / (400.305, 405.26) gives 0.89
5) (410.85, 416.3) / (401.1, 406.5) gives 0.92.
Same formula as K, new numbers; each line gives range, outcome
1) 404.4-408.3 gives 14.6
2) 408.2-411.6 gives 12.7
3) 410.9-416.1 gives 13.7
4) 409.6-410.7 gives 13.7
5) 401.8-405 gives 14.9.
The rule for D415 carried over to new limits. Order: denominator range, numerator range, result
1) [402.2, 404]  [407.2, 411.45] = 0.86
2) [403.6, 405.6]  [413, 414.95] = 0.91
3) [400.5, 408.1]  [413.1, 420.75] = 0.98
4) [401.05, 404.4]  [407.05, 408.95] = 0.88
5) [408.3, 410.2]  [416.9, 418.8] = 1.10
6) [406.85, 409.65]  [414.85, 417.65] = 1.15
